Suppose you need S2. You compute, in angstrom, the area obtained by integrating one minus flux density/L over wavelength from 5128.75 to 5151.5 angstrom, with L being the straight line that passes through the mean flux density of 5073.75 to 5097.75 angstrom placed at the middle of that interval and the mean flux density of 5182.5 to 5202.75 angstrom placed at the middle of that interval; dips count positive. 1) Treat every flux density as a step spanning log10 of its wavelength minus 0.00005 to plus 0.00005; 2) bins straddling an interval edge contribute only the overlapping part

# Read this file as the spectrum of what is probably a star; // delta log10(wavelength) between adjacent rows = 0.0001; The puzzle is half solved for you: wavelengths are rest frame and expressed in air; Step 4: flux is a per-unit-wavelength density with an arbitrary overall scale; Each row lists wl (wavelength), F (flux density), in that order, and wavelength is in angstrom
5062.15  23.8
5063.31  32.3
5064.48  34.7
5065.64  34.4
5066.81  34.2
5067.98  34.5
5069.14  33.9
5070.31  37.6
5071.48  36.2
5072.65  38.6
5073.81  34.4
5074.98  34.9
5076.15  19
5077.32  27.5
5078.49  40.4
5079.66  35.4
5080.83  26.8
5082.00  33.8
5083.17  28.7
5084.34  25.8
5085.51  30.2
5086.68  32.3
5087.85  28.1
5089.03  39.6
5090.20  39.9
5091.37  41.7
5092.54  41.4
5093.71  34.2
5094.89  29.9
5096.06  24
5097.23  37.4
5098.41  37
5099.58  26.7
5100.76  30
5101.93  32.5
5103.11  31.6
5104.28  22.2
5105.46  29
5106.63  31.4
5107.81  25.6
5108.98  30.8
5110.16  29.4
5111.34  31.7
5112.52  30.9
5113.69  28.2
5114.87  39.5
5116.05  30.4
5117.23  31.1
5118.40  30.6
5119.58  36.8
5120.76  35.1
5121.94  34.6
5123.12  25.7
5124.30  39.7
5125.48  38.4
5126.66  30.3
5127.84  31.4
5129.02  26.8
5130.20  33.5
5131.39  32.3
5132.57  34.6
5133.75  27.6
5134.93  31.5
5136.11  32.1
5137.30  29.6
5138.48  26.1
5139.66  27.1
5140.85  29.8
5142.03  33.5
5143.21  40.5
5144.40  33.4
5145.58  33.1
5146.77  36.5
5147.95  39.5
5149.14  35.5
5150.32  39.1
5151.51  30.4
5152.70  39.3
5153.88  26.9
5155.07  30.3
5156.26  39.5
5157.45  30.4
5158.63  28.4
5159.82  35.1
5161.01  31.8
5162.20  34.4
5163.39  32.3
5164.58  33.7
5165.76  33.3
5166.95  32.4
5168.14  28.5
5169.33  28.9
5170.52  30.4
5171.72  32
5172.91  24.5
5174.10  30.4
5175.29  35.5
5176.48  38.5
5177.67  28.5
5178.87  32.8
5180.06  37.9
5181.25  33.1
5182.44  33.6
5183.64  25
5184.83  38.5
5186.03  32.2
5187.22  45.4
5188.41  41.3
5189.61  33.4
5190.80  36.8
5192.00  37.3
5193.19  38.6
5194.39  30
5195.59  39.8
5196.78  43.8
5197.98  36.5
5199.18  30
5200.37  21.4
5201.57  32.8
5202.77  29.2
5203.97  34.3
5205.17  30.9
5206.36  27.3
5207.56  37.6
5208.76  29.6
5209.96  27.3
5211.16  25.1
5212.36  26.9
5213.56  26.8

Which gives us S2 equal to 0.7 angstrom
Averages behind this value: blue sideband 32.6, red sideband 35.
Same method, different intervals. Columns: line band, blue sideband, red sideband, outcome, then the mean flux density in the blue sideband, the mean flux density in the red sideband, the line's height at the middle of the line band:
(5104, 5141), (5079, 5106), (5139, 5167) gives 1.9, 32.1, 33.6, 32.9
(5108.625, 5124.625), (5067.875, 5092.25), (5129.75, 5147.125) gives 0.1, 33.4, 32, 32.5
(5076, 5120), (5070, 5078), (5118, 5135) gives 1.1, 32.5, 32.6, 32.6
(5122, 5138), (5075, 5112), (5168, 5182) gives -0.1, 31.5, 31.9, 31.6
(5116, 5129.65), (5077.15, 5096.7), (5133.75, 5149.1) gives 0.0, 33.1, 32.6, 32.8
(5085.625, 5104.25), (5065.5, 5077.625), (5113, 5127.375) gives 0.0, 33.3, 33.3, 33.3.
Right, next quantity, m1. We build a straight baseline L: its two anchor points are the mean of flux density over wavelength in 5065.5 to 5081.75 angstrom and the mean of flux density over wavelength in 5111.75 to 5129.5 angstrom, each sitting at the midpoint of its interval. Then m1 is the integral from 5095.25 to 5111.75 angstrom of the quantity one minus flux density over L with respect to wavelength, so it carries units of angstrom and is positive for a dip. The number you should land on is 1.5 angstrom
